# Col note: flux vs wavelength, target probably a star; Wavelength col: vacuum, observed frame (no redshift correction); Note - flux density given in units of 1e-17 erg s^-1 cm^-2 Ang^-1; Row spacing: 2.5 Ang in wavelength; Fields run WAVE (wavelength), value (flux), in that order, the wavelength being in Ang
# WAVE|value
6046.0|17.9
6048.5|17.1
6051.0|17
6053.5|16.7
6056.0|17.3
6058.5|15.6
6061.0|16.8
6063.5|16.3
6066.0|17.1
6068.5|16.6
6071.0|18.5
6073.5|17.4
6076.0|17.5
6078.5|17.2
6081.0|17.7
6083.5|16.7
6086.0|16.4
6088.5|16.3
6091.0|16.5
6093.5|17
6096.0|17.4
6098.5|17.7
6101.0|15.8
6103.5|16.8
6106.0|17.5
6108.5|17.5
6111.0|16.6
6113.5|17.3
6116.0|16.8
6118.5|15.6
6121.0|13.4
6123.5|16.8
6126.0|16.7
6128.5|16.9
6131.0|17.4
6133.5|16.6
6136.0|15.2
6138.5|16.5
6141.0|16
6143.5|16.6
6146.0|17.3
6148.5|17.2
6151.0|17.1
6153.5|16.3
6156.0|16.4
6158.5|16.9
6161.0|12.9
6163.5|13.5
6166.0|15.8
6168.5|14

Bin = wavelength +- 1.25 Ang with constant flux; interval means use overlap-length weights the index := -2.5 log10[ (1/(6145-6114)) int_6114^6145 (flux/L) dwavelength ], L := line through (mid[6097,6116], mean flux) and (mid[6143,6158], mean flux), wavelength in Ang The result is 0.044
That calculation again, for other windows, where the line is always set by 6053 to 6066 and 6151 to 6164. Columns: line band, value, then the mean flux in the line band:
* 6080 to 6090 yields -0.03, 16.7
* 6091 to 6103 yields -0.05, 16.9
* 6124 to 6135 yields -0.07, 16.9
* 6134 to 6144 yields -0.03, 16.1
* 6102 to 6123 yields -0.03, 16.4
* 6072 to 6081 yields -0.07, 17.4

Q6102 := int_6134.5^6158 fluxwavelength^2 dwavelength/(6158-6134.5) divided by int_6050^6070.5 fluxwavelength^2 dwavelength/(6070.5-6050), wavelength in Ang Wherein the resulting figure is 1.02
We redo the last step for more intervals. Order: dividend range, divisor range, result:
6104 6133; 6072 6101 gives 0.98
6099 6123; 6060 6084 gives 0.97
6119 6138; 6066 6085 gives 0.95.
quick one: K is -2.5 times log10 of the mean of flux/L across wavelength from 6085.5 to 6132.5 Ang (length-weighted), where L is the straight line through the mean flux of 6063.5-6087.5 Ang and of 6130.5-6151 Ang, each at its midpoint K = 0.01 mag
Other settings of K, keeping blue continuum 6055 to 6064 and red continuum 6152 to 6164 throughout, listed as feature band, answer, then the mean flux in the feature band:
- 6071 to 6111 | -0.061 mag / 17.1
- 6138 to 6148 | -0.076 mag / 16.7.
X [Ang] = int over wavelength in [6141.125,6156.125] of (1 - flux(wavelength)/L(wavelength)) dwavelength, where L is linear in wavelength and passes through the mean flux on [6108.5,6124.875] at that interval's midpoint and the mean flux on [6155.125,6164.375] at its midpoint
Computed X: -1.51 Ang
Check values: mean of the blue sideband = 16.2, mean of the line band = 16.8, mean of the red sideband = 14.9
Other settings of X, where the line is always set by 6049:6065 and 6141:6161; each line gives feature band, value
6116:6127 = 0.55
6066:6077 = -0.55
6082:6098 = -0.17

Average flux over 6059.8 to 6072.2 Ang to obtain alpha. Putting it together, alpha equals 17.1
